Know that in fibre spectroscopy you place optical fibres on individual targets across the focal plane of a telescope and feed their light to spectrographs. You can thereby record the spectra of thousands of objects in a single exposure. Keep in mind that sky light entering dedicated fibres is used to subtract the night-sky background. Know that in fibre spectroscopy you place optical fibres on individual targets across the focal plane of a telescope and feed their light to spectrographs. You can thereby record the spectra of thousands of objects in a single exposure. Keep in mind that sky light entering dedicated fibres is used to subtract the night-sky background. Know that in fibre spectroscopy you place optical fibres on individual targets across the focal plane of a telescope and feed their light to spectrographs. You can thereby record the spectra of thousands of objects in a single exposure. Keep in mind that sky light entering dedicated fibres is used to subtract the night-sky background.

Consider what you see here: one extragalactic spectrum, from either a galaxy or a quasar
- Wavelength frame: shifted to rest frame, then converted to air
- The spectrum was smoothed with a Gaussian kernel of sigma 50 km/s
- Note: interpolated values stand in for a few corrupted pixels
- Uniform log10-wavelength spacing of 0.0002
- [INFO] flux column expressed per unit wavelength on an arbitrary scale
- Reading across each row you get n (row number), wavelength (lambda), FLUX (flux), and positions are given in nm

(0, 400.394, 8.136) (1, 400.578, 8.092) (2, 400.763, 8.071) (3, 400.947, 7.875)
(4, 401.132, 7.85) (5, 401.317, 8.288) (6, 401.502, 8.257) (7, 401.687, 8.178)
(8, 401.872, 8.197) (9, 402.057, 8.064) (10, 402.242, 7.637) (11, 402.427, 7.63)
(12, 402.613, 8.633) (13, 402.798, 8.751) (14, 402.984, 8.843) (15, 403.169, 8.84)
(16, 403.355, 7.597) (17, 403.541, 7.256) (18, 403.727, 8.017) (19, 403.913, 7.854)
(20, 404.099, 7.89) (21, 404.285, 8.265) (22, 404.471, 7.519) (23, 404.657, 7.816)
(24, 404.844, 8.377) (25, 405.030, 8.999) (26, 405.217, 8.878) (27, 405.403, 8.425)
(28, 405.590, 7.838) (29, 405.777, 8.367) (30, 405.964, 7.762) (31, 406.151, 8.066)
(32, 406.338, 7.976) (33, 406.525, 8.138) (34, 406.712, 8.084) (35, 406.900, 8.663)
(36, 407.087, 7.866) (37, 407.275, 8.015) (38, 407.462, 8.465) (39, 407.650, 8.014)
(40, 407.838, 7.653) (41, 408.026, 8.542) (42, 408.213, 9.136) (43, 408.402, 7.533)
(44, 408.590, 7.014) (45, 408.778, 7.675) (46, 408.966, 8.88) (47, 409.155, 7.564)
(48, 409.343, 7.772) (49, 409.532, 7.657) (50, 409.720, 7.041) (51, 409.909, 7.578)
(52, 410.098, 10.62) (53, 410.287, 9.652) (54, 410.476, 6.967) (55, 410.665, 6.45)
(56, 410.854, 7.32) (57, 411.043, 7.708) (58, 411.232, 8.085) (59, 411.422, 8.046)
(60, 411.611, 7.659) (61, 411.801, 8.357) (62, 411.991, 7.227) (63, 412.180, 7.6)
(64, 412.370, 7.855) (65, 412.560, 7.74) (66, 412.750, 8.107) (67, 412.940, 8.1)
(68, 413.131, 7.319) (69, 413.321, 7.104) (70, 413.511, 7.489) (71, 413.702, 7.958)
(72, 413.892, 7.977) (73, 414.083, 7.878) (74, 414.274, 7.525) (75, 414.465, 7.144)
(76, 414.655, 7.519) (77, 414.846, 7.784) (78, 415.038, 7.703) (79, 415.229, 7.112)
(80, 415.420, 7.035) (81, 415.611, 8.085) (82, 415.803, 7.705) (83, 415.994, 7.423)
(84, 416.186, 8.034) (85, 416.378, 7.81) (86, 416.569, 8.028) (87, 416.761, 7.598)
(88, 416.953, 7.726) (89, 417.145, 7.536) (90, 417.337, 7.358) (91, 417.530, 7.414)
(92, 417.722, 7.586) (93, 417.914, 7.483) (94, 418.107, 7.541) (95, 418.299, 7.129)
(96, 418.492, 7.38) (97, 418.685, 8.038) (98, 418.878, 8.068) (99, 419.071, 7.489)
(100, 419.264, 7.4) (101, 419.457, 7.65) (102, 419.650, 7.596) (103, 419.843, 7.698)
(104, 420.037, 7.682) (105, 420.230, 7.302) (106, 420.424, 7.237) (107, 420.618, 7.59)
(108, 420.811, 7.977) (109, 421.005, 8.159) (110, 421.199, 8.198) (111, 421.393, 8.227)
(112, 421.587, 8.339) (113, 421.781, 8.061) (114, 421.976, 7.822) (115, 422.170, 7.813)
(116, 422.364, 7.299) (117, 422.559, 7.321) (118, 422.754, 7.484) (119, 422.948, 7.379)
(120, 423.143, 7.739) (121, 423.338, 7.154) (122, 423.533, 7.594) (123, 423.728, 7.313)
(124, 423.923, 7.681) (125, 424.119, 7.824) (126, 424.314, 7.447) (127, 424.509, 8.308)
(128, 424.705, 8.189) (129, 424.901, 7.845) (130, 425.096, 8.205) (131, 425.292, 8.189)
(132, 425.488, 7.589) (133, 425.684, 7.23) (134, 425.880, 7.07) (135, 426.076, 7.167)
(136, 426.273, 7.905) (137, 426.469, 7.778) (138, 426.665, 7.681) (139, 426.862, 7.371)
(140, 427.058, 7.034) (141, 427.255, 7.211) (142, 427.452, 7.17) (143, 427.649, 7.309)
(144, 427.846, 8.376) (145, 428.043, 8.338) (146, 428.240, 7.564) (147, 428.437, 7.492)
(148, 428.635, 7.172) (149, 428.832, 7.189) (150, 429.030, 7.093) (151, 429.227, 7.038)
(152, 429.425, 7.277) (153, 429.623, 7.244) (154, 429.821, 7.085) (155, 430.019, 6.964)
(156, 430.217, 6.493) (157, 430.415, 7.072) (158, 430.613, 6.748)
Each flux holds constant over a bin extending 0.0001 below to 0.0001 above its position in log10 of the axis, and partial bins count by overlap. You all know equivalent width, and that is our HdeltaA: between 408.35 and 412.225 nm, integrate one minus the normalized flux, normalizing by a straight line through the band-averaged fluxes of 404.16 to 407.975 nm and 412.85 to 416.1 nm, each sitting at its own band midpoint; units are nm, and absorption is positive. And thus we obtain 0.016 nm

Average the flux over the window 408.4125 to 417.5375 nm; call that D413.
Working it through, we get 7.73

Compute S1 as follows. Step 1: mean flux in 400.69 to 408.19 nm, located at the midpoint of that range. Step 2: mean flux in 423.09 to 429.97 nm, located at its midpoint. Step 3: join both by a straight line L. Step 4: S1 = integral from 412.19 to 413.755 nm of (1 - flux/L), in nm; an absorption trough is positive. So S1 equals 0.04 nm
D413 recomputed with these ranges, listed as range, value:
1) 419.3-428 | 7.67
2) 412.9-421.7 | 7.65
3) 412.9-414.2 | 7.67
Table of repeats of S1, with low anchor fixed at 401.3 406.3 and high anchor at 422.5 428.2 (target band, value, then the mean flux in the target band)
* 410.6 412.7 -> 0.08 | 7.67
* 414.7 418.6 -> 0.13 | 7.57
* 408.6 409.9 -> 0.05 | 7.71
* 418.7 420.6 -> 0.04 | 7.59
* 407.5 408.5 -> -0.02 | 8.18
